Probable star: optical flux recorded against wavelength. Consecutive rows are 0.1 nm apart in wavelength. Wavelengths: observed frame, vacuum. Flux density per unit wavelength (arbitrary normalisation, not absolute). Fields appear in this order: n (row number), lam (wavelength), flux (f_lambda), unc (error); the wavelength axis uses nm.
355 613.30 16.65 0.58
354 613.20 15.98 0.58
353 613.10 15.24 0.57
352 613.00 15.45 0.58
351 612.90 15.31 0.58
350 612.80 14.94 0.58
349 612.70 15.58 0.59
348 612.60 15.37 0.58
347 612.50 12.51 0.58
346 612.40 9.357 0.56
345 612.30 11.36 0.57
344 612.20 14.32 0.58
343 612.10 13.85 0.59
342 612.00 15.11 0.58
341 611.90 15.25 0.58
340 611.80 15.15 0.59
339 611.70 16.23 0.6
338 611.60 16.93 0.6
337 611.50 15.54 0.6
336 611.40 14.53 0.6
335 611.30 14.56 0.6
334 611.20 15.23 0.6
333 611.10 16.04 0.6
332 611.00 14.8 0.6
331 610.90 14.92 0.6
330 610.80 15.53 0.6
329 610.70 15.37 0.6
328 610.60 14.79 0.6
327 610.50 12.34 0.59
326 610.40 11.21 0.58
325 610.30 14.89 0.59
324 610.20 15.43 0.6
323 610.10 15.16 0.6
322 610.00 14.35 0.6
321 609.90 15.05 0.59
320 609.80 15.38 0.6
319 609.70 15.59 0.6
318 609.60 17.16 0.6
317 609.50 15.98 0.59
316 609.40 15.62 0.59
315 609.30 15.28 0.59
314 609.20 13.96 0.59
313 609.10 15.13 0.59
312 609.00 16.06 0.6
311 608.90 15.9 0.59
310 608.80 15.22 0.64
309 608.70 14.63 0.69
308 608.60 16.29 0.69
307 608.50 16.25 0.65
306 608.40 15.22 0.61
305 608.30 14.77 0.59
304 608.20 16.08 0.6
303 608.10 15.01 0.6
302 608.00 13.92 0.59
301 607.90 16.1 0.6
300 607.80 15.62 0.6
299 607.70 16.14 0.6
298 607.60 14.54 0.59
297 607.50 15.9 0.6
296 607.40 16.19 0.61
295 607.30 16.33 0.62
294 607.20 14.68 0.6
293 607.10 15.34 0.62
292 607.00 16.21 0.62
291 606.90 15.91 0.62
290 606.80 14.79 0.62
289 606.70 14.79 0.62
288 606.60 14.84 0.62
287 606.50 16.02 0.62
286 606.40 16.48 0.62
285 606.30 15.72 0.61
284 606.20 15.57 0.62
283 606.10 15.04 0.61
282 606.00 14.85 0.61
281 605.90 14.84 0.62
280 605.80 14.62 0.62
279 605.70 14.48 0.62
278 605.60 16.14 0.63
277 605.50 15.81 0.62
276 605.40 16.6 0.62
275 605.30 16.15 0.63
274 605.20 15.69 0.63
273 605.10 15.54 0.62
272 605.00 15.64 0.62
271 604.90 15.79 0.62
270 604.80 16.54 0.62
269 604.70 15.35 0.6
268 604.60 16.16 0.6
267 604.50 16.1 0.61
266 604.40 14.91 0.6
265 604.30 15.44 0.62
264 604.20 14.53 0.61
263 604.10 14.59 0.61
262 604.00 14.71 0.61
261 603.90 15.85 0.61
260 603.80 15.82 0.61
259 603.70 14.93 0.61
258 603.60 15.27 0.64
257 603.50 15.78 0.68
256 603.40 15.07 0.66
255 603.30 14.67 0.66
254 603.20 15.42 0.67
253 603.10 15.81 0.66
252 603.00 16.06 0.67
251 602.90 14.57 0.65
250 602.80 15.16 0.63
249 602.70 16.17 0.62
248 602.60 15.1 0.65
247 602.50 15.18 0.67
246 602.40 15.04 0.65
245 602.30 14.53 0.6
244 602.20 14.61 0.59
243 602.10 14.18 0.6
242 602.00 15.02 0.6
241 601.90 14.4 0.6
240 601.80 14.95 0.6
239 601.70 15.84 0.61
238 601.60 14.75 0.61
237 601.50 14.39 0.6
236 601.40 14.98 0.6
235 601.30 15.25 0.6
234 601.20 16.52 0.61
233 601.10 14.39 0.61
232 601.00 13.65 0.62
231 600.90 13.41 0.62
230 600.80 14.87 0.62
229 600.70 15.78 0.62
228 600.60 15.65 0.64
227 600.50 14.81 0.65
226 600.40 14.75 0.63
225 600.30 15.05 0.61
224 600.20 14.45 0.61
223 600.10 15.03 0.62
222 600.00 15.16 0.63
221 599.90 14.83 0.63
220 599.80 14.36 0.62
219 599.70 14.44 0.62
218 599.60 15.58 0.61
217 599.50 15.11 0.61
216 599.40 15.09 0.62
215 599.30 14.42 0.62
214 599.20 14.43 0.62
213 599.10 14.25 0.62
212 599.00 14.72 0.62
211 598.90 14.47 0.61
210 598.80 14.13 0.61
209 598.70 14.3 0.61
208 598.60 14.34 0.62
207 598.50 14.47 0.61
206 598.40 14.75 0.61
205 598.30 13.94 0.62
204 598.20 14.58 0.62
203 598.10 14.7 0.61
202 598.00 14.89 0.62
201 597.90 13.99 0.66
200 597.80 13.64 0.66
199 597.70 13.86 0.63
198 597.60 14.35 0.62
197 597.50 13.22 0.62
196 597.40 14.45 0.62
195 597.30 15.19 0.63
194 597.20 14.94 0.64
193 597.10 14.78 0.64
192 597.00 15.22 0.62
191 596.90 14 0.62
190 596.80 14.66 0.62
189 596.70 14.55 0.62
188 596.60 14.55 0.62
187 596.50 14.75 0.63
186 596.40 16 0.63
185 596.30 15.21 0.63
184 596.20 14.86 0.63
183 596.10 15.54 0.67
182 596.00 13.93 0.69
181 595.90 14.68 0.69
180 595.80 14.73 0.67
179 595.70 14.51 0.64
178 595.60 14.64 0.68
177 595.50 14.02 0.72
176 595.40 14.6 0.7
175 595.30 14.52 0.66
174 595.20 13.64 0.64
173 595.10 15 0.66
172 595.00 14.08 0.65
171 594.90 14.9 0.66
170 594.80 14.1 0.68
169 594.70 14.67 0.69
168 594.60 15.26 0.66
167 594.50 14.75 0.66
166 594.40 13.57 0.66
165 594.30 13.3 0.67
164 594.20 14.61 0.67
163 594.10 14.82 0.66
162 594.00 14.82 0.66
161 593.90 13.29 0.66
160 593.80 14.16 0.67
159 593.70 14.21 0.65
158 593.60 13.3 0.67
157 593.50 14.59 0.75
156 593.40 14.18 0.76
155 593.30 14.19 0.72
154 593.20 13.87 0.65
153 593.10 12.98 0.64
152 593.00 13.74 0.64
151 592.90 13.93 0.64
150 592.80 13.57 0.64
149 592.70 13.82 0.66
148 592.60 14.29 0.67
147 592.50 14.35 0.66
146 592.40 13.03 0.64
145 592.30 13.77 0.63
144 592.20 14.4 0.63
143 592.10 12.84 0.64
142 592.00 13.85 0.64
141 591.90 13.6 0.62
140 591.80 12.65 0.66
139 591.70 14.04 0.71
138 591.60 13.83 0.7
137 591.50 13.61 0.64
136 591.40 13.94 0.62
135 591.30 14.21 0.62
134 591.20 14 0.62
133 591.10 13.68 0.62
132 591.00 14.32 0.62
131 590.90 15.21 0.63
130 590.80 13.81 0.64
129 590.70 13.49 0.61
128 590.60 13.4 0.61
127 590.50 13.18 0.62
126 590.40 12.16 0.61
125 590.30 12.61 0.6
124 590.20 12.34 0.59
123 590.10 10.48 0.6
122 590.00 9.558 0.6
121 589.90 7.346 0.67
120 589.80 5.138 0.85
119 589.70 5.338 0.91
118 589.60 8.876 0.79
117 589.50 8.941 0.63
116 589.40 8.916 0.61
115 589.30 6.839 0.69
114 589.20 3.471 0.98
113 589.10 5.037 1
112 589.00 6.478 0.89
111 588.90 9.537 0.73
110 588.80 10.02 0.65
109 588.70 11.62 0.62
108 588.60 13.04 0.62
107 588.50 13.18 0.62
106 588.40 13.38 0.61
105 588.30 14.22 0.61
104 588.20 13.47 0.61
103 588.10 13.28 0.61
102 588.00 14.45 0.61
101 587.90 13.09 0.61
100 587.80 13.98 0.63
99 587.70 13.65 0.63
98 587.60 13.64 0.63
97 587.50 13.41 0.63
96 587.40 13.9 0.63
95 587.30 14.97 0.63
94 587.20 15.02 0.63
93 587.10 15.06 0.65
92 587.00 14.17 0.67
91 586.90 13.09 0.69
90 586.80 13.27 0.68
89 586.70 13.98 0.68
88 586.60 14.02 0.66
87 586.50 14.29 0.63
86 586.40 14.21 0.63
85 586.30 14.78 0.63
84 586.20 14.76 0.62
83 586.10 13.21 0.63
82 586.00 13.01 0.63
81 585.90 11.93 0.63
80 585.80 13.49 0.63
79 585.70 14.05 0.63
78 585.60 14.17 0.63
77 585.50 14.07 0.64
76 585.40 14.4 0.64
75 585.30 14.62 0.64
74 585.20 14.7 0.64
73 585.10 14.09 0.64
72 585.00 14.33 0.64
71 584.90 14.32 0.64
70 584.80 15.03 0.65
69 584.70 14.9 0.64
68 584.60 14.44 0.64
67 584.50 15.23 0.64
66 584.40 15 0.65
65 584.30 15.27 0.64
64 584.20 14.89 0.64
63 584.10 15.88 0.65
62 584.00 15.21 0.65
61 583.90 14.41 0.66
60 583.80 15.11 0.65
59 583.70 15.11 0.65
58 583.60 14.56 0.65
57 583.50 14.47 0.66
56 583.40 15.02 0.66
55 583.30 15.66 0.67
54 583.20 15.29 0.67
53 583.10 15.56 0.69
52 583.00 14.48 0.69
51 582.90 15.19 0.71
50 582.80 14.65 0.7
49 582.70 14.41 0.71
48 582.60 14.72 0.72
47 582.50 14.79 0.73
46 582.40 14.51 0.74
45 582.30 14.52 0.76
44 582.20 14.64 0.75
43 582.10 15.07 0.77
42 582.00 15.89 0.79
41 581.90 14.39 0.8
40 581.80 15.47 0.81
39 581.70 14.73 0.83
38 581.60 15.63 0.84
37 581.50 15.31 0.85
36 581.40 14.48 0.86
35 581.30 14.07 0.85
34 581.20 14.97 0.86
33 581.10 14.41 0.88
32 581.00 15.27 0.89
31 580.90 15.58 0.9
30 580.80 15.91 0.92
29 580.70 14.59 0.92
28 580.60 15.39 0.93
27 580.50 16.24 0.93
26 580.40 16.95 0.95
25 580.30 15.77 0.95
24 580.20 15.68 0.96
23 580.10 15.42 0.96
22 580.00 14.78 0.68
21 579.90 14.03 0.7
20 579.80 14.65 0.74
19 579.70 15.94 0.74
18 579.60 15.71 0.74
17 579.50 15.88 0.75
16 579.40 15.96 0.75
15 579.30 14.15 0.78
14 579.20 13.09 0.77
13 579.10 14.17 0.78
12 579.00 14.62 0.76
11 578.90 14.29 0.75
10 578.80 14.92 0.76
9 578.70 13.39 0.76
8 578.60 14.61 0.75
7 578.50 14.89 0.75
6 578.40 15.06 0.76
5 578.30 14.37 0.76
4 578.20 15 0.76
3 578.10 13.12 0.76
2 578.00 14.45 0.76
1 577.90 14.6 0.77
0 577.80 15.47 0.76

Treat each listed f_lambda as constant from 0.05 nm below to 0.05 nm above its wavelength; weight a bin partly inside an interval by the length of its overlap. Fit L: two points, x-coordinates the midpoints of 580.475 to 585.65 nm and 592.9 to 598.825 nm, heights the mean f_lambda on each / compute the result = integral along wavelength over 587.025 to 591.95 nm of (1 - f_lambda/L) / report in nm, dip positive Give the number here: 0.92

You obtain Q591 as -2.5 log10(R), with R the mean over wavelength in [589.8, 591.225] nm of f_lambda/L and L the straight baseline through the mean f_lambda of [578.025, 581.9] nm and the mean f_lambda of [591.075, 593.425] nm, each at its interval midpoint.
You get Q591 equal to 0.14 mag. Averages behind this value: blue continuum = 14.9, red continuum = 13.8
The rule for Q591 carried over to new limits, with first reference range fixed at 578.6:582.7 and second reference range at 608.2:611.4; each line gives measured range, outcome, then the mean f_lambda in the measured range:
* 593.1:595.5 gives 0.059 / 14.2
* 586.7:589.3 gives 0.220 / 12.3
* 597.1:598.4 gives 0.052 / 14.3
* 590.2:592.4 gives 0.108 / 13.6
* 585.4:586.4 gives 0.093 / 13.8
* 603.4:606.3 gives -0.026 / 15.5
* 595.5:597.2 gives 0.021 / 14.8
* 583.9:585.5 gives 0.016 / 14.8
